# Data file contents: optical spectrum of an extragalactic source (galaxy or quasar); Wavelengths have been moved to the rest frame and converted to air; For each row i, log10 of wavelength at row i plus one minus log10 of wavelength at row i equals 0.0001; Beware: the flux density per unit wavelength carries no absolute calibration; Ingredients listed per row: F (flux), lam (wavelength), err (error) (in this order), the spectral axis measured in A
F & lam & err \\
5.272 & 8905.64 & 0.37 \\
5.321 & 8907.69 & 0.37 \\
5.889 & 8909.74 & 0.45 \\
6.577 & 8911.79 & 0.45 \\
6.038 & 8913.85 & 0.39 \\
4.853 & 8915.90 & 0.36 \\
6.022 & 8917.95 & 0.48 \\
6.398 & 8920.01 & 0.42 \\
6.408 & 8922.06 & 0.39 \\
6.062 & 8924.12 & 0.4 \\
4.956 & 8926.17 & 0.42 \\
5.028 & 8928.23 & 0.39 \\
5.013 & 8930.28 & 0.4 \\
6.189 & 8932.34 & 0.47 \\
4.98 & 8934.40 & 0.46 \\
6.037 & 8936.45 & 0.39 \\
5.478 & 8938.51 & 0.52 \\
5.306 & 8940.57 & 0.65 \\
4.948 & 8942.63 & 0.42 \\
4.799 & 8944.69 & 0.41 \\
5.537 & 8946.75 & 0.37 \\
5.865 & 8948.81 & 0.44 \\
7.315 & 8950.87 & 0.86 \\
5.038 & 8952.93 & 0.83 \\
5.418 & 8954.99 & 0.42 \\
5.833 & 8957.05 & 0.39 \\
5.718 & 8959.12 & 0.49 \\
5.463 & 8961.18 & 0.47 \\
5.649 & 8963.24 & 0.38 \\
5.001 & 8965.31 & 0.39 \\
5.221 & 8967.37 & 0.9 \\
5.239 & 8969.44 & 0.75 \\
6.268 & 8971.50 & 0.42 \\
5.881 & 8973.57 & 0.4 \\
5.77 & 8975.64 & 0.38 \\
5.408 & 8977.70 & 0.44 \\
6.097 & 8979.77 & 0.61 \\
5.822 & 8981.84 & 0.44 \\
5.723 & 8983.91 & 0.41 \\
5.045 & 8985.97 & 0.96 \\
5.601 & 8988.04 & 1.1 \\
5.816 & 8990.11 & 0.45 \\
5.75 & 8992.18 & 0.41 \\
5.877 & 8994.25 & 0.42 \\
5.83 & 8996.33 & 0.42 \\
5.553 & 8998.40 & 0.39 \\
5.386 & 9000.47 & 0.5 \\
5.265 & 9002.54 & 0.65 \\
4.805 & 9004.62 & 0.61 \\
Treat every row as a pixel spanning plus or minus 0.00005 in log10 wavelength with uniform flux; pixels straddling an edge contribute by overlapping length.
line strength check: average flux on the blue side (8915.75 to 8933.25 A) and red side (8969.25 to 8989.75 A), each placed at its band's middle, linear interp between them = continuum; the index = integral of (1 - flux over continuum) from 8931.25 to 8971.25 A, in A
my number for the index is 1.1 A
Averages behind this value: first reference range 5.7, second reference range 5.71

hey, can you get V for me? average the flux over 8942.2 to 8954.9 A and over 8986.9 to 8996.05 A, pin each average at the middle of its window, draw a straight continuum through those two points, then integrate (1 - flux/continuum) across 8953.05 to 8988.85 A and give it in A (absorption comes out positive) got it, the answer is 0.6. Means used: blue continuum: 5.6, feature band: 5.58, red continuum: 5.75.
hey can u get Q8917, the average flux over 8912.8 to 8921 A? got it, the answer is 5.82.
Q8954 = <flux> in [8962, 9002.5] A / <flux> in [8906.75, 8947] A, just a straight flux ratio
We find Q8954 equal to 1.00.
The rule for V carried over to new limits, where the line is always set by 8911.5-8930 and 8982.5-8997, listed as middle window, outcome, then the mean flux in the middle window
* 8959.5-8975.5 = 0.4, 5.55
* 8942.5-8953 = 0.1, 5.69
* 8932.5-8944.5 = 0.7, 5.37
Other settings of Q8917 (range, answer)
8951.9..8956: 5.23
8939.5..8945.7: 5.02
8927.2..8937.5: 5.45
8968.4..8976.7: 5.79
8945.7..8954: 5.94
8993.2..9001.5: 5.66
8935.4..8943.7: 5.44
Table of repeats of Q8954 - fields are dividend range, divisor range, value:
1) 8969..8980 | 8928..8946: 1.09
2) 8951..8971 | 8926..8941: 1.02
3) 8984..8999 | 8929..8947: 1.05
